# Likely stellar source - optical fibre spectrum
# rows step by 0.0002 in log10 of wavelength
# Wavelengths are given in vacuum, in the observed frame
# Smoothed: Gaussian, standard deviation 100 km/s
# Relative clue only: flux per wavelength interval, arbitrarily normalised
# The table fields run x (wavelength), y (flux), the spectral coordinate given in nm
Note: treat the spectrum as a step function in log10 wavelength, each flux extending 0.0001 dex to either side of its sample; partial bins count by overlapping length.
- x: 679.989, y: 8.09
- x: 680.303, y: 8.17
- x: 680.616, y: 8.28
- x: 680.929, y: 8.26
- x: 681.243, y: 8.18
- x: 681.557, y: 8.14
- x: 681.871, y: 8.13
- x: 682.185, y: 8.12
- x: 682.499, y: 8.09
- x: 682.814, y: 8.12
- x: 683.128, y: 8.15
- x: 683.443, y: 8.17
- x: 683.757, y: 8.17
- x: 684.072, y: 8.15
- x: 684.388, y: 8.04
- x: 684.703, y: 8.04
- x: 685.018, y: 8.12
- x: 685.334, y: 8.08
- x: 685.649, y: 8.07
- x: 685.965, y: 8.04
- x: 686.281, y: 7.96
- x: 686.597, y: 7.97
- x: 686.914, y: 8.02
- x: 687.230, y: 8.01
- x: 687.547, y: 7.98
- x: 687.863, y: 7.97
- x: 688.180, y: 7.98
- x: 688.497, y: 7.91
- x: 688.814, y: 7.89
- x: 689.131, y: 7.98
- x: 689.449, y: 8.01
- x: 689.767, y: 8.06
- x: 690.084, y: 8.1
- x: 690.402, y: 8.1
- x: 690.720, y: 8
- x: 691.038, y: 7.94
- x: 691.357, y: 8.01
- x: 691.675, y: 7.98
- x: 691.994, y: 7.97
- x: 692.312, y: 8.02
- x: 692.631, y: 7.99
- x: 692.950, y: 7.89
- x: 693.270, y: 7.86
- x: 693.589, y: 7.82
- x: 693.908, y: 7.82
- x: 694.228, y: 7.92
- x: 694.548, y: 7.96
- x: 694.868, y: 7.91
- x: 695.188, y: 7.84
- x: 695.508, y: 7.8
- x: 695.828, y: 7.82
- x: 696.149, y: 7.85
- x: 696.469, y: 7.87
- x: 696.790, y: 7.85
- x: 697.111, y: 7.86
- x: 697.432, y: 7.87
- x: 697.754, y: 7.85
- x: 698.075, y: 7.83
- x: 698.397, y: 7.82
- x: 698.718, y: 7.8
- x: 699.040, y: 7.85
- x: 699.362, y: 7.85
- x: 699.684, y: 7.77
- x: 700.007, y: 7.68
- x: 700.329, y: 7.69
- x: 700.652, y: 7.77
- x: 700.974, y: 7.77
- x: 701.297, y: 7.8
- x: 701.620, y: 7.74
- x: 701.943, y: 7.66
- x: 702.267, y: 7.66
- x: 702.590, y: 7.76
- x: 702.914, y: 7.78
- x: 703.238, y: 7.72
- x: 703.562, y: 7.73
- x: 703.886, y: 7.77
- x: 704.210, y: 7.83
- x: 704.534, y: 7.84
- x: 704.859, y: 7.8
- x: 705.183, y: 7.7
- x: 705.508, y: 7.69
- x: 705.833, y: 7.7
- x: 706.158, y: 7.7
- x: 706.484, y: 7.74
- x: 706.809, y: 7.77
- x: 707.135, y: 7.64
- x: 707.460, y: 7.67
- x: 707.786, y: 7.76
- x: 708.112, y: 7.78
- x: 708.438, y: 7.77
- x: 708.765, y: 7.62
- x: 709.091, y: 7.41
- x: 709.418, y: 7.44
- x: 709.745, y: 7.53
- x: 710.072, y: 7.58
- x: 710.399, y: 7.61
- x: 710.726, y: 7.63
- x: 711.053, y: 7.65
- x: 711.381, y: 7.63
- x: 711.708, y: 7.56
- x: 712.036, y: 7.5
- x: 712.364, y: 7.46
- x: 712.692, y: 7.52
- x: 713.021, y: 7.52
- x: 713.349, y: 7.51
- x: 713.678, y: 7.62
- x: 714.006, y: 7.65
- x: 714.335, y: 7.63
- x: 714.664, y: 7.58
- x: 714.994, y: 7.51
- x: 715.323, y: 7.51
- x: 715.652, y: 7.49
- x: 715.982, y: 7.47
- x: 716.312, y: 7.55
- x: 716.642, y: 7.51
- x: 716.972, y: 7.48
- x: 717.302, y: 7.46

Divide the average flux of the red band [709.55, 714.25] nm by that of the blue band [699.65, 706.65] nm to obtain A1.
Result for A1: 0.98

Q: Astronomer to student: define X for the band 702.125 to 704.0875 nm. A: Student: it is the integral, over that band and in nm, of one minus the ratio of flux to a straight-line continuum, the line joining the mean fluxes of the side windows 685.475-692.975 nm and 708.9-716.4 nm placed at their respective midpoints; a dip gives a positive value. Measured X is -0.002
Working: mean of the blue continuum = 8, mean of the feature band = 7.74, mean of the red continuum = 7.55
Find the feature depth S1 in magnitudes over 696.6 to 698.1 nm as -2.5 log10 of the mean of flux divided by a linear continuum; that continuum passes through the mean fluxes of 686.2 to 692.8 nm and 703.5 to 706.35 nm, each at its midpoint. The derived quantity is 0.00 mag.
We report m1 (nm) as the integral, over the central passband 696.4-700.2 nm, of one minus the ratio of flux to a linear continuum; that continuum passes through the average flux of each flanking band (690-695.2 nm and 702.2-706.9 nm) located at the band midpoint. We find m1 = 0.01 nm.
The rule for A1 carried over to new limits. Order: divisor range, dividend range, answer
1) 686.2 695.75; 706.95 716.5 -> 0.95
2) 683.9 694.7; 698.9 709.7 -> 0.97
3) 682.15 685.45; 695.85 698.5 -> 0.97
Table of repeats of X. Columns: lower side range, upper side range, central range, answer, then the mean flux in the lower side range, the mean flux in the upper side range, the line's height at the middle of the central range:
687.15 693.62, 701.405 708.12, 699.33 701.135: 0.015 nm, 7.98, 7.73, 7.81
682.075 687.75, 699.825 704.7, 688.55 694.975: -0.015 nm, 8.07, 7.75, 7.94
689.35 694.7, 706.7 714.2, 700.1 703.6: 0.017 nm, 7.97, 7.6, 7.77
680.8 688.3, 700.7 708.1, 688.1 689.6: 0.010 nm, 8.08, 7.74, 8.01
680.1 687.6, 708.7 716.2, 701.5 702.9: 0.006 nm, 8.1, 7.55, 7.75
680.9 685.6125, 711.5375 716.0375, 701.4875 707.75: -0.013 nm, 8.13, 7.54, 7.72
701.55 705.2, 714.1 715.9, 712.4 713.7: 0.009 nm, 7.75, 7.54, 7.58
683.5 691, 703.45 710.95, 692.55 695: 0.007 nm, 8.03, 7.68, 7.92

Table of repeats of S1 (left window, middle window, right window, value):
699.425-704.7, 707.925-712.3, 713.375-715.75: 0.006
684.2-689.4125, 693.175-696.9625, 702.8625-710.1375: 0.002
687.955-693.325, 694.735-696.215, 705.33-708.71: 0.008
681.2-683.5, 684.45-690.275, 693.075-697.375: 0.002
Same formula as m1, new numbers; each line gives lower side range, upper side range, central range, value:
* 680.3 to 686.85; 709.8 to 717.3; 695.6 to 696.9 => 0.01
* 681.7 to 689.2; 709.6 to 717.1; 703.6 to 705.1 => -0.02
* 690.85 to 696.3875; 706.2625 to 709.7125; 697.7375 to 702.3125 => 0.01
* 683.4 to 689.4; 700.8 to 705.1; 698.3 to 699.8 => 0.00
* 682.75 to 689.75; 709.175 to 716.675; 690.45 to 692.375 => -0.01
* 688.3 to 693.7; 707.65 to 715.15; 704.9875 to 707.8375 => -0.01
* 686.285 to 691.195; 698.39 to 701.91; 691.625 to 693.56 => -0.01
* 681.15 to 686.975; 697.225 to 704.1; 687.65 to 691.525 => -0.01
